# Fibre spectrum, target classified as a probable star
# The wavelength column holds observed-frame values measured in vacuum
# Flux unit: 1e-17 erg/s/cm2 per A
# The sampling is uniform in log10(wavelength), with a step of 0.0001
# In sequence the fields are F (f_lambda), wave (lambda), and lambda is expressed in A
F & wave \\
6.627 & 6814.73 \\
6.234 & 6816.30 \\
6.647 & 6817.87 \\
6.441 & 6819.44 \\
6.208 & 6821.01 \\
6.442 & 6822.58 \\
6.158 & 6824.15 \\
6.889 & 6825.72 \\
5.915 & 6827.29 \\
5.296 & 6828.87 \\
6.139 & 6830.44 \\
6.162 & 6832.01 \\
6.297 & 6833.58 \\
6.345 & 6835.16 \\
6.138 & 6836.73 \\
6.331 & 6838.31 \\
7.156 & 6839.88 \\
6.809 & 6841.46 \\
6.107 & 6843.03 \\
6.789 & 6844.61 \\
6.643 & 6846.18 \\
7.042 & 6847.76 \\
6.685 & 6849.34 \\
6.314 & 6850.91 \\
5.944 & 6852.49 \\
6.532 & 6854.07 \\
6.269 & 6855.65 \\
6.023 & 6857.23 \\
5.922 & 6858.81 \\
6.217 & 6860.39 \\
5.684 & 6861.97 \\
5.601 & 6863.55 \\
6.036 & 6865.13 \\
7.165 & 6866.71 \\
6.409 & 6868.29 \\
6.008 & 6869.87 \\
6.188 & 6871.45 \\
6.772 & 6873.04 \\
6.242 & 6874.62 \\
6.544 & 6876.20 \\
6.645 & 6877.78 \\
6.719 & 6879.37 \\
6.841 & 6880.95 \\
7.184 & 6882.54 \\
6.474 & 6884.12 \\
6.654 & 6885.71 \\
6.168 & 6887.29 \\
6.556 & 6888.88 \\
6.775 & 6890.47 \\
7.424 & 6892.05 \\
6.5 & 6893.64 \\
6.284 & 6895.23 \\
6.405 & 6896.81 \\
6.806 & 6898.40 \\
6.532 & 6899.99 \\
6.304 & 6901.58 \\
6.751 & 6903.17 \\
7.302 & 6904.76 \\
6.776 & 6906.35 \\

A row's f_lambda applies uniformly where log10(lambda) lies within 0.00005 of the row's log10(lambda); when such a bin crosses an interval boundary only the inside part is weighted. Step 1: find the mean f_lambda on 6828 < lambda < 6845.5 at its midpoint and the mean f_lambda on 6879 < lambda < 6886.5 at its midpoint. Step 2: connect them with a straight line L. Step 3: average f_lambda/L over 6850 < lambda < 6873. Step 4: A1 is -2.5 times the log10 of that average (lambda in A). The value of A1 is 0.07 mag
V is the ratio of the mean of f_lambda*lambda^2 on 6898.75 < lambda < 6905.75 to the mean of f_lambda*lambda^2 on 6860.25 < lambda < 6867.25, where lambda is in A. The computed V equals 1.1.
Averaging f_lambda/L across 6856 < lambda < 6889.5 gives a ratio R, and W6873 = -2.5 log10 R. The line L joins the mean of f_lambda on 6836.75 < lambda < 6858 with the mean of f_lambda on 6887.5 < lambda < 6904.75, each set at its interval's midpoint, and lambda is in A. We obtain 0.03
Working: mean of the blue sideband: 6.5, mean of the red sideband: 6.65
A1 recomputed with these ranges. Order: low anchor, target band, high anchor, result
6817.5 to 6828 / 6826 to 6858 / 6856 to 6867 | -0.02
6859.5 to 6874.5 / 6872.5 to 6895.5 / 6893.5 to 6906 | -0.04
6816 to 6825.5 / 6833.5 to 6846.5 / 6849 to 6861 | -0.04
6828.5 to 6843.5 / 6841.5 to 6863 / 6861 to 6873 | -0.01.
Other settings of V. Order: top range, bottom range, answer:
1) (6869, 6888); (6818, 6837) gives 1.07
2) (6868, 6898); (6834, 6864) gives 1.05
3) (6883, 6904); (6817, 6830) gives 1.08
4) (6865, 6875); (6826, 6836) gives 1.07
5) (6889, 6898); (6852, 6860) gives 1.10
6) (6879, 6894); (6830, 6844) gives 1.07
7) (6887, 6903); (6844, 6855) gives 1.02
